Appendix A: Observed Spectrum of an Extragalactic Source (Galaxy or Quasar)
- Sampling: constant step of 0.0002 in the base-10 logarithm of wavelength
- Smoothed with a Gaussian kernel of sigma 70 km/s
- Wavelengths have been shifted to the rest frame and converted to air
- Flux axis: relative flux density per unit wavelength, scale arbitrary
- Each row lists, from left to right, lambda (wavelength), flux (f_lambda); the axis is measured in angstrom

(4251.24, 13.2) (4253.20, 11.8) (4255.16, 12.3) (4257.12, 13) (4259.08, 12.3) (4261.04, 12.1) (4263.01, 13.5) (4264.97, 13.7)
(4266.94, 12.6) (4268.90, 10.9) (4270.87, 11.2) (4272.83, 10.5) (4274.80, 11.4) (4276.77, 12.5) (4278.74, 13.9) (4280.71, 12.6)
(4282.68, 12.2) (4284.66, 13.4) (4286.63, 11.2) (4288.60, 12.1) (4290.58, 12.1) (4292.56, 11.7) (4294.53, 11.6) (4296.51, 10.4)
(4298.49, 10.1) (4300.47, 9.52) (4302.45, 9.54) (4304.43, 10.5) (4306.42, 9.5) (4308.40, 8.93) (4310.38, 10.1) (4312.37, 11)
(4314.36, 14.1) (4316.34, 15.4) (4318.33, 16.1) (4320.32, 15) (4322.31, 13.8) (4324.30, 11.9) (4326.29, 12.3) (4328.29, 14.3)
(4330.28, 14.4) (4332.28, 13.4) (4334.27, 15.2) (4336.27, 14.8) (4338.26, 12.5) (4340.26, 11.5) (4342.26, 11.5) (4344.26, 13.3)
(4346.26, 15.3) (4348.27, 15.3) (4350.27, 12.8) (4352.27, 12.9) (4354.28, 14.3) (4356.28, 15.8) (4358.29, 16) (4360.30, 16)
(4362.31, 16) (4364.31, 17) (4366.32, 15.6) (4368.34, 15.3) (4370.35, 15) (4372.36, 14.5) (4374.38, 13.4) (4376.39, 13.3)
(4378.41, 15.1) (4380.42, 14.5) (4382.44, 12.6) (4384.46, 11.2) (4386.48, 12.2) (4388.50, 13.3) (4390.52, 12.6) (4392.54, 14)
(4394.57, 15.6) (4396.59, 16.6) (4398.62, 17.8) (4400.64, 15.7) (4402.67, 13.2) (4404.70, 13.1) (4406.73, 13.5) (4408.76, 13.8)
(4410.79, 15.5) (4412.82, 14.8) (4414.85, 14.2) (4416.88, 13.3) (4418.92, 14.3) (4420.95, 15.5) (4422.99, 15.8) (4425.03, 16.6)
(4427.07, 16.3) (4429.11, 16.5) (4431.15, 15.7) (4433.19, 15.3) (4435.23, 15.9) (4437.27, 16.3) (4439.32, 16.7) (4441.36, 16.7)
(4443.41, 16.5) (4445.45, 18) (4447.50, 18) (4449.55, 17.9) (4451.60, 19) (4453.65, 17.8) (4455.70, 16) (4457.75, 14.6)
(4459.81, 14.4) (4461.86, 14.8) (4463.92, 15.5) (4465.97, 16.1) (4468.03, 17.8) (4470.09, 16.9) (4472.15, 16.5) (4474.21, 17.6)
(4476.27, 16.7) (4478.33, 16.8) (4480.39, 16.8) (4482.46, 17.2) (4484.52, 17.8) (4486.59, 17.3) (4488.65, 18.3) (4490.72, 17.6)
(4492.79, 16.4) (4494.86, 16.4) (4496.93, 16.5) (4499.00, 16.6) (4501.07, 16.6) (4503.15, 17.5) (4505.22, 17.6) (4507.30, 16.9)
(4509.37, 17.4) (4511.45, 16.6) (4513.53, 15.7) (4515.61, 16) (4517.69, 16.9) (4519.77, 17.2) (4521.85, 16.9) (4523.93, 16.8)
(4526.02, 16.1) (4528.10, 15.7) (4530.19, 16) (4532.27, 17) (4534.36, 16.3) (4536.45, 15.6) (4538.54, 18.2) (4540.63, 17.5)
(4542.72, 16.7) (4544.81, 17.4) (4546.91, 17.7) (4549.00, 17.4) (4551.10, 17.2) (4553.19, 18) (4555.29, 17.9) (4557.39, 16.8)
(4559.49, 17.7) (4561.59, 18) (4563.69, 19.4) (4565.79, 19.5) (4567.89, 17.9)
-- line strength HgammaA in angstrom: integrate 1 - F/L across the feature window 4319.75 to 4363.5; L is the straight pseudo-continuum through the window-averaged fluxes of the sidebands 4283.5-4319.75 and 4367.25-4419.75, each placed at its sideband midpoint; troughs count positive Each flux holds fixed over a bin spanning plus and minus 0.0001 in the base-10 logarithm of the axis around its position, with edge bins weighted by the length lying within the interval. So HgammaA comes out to -4.54 angstrom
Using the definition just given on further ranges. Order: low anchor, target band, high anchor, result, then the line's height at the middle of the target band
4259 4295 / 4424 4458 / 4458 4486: -2.0 angstrom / 15.8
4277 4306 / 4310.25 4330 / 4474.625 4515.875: -2.2 angstrom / 12.2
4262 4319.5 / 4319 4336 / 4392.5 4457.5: -1.3 angstrom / 12.9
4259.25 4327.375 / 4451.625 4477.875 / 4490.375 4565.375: -1.1 angstrom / 15.7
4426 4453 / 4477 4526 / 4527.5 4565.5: 0.5 angstrom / 17.1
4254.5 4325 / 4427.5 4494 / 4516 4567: -5.0 angstrom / 15.6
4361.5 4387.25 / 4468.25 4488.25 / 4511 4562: -1.4 angstrom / 16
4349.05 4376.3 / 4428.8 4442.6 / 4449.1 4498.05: 0.0 angstrom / 16.1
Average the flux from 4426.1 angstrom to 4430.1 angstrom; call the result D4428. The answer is 16.4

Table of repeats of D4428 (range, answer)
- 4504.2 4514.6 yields 16.8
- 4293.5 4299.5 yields 10.7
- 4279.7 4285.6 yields 12.7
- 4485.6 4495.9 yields 17.2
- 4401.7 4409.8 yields 13.4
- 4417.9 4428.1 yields 15.7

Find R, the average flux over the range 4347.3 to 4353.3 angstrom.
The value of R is 13.7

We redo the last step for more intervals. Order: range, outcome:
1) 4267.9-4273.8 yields 10.9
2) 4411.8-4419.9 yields 14.2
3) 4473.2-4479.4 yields 17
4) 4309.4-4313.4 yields 10.6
